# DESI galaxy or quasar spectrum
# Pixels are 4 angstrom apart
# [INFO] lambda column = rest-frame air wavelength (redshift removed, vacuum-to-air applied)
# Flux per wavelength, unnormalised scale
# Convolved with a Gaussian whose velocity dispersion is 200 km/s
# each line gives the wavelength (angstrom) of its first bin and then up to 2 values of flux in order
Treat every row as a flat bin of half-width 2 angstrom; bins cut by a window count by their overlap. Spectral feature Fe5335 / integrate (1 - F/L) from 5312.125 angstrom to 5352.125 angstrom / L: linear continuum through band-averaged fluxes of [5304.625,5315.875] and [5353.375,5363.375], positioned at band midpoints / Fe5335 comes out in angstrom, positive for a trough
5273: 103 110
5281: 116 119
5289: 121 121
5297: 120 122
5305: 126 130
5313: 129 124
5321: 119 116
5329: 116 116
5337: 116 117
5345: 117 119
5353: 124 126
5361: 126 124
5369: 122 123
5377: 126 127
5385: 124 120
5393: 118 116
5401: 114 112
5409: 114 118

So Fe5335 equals 2.6 angstrom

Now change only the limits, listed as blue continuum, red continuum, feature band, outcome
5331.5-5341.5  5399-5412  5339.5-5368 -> -1.6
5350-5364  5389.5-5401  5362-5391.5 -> -0.7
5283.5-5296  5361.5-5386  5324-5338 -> 0.7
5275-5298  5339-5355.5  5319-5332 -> 0.2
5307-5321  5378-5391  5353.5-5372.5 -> 0.0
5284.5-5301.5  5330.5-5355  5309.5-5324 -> -0.6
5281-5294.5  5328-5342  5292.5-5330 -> -1.5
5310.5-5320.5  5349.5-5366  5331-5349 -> 1.2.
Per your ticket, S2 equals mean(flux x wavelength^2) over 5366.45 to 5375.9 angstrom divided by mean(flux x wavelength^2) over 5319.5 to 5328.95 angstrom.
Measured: 1.07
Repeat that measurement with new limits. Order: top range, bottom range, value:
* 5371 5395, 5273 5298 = 1.09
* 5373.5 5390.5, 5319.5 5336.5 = 1.09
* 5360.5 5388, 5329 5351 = 1.08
